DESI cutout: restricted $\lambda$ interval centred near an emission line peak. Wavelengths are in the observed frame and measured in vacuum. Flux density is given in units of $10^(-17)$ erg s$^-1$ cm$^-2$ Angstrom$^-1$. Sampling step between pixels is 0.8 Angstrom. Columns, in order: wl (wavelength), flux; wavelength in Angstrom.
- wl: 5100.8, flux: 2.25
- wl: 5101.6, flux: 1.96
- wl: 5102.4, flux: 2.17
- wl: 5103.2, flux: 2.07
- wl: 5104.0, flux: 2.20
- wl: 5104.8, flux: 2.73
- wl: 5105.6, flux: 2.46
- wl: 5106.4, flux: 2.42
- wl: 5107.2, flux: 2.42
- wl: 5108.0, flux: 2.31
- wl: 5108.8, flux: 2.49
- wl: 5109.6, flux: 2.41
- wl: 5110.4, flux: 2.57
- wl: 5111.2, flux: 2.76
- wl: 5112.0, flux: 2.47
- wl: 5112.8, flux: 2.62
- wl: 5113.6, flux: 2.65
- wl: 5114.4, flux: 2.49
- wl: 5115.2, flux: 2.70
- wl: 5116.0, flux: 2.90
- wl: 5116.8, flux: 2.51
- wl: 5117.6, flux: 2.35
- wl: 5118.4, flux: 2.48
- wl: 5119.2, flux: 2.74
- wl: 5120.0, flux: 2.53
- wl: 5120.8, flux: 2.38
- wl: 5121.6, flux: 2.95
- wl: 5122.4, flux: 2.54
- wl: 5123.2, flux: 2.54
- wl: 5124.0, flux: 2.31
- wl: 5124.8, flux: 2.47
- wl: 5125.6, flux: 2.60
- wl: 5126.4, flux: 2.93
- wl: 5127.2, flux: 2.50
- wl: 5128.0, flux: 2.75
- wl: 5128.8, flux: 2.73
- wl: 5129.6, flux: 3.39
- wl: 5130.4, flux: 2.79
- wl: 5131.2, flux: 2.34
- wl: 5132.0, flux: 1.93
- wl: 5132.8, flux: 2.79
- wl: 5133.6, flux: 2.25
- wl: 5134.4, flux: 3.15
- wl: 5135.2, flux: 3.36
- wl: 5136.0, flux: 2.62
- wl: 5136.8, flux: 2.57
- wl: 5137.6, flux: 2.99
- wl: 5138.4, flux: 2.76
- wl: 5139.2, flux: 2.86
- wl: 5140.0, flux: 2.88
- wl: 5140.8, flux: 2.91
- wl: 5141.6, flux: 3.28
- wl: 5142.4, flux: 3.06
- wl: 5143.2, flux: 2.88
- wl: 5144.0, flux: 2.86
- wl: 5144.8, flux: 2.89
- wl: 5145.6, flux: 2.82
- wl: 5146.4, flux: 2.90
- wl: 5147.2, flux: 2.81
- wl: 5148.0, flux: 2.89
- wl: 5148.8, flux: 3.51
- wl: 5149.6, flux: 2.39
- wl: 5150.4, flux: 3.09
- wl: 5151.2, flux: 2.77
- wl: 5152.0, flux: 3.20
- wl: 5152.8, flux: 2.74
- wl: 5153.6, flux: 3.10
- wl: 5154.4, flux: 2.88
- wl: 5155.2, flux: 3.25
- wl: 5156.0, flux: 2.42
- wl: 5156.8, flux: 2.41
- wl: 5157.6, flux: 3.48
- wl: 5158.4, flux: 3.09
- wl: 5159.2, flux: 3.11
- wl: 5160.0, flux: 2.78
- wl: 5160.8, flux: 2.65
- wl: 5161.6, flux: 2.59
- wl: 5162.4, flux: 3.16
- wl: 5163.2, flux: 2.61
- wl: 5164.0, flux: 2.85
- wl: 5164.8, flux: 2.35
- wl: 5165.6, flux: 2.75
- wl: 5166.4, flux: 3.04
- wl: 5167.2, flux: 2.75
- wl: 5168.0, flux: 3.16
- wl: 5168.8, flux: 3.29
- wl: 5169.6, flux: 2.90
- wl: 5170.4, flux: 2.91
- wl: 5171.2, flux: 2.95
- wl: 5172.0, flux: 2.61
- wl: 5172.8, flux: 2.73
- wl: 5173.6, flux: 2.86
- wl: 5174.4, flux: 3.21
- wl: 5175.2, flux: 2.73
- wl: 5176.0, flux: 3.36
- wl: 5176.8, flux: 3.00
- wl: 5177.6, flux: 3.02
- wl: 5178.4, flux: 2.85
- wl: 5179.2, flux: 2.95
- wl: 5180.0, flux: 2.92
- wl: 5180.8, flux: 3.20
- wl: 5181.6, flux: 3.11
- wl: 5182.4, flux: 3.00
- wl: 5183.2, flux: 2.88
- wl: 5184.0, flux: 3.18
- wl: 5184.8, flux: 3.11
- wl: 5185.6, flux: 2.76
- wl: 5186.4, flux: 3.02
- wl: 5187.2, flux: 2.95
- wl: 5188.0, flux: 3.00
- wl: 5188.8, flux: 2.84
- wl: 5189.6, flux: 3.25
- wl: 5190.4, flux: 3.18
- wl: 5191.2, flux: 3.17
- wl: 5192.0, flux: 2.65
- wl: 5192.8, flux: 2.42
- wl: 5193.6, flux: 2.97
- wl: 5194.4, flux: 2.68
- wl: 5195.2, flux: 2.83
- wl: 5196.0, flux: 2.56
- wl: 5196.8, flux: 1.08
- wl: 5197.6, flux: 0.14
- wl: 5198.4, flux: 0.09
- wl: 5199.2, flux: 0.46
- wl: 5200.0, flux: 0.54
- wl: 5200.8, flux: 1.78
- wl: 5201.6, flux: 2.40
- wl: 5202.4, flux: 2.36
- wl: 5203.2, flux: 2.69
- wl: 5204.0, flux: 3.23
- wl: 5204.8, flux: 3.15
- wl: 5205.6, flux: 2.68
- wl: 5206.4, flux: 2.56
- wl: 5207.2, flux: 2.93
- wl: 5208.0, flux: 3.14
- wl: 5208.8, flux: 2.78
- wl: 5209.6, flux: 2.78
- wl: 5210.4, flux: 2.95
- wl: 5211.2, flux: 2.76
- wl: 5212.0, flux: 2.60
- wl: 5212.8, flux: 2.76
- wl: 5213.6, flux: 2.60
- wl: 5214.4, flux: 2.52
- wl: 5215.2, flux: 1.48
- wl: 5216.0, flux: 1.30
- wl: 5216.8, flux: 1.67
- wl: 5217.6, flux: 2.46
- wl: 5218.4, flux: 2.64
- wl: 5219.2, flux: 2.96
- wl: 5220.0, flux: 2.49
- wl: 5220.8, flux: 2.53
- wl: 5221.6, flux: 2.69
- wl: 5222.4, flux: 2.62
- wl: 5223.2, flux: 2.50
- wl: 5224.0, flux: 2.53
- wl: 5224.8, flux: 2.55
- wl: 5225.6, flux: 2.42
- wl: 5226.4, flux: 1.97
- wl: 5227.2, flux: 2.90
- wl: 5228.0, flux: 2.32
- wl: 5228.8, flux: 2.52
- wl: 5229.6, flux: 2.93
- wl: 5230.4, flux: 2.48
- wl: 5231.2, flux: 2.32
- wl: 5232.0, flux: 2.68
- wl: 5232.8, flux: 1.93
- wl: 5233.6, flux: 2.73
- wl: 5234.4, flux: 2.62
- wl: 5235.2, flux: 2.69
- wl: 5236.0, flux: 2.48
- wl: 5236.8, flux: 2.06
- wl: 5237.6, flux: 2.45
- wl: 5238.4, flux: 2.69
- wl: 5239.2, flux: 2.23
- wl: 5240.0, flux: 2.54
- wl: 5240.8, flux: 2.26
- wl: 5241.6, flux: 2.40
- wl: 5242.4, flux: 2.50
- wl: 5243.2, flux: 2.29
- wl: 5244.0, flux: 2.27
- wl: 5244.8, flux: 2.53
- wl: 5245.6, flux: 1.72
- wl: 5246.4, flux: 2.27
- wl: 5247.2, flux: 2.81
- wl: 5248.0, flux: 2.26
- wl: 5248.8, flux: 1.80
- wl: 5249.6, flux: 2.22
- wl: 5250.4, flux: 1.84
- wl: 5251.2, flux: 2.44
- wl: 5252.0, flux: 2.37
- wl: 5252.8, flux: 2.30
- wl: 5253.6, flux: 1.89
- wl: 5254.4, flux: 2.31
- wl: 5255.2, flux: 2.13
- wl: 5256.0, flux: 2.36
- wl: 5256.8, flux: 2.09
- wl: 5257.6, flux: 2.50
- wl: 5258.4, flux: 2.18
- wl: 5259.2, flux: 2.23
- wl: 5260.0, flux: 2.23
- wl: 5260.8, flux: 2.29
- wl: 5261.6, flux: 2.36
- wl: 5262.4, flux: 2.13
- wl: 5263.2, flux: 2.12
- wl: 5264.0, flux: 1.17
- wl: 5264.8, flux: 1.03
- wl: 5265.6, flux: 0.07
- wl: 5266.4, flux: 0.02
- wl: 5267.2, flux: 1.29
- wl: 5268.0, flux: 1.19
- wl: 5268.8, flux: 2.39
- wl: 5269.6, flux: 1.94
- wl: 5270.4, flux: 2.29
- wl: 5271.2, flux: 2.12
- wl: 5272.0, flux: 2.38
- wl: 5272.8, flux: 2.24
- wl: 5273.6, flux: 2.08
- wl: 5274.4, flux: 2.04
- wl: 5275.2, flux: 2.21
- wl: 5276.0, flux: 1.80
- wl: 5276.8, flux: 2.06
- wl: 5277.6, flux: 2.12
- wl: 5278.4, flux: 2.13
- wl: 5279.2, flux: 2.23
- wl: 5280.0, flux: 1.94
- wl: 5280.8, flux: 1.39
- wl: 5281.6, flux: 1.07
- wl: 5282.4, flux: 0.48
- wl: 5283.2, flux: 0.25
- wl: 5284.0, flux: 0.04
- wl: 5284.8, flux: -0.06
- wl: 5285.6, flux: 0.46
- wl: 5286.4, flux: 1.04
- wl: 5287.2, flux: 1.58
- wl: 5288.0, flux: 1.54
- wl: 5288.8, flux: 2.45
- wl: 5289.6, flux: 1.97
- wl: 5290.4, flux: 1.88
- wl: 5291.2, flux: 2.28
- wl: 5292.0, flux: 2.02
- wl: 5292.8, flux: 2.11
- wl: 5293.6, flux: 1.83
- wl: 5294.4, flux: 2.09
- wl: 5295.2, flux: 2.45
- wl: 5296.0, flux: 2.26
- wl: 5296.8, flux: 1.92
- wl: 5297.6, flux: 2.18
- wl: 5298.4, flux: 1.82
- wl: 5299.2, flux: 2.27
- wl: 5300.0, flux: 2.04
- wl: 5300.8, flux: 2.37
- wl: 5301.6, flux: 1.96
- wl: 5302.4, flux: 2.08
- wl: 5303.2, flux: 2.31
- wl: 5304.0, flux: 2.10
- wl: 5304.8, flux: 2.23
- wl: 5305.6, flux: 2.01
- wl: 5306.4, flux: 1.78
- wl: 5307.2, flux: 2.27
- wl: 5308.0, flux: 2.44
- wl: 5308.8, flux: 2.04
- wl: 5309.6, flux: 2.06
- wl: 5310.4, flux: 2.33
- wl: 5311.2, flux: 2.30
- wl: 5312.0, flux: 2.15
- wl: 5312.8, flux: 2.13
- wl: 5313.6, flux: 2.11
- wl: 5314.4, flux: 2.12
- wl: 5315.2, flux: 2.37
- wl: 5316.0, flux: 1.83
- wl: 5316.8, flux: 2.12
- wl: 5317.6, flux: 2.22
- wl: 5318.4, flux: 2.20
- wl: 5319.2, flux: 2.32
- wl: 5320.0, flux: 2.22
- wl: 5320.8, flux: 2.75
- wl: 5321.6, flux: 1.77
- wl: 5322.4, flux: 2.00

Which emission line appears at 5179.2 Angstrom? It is C III] 1909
